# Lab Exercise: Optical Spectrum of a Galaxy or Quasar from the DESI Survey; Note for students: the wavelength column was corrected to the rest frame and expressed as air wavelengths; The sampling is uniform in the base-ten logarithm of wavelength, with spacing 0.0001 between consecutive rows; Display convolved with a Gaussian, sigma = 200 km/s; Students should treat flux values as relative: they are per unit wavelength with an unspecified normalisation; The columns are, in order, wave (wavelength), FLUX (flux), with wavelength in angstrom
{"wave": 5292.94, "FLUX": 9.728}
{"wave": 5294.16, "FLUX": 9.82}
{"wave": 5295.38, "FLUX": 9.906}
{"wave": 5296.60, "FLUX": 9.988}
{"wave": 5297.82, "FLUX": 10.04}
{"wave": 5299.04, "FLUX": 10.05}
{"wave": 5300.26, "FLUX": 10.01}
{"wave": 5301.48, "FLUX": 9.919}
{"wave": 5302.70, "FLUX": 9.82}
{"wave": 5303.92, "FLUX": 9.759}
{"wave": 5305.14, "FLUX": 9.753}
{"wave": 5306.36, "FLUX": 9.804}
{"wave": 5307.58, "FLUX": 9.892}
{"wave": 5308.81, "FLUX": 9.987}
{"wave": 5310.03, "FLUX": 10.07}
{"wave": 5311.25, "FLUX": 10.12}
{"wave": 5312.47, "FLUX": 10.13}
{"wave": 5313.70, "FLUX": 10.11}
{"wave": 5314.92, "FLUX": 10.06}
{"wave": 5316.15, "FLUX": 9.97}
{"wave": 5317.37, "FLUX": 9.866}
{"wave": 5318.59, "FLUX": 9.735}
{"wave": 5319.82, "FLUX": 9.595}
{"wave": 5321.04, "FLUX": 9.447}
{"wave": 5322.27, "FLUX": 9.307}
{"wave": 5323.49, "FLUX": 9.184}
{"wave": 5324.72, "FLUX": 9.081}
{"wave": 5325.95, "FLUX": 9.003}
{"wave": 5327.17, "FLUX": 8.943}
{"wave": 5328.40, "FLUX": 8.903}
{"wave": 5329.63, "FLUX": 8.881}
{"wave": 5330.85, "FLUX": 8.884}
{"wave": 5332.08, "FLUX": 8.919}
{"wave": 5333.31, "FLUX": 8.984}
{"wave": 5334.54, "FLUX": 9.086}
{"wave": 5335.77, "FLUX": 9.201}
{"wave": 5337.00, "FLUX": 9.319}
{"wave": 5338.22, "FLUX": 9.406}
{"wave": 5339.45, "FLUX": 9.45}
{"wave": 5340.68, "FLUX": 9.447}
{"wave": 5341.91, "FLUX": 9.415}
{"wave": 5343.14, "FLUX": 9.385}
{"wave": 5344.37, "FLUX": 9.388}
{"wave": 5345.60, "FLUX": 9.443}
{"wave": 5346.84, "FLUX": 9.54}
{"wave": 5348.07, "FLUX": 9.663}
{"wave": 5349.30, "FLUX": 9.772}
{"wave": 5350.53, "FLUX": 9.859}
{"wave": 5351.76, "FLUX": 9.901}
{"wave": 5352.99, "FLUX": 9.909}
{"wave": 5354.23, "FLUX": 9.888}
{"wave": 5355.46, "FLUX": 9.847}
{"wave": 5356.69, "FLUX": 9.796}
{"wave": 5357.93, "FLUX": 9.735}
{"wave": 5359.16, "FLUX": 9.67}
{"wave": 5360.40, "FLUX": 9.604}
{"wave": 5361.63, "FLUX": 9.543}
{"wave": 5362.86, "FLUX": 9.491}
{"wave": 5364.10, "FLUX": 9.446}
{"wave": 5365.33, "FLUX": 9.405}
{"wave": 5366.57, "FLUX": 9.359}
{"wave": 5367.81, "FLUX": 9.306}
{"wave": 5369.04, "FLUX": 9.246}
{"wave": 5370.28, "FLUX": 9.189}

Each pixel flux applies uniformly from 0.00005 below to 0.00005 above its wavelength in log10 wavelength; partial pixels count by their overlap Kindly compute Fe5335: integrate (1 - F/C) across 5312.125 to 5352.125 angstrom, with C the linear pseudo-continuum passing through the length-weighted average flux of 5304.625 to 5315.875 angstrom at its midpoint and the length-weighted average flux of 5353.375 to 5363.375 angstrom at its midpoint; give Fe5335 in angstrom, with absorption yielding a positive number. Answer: 1.8 angstrom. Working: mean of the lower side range 9.99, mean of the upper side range 9.7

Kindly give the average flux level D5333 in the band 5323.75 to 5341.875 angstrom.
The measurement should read 9.12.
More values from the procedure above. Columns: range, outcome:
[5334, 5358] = 9.57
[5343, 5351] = 9.58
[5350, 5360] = 9.82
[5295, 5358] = 9.6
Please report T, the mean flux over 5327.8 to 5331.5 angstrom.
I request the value 8.89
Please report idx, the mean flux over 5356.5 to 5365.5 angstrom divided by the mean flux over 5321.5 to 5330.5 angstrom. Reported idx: 1.06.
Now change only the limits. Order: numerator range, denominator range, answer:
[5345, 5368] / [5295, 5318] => 0.97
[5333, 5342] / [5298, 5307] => 0.94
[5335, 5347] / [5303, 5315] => 0.94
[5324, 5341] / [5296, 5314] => 0.91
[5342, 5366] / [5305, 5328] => 1.00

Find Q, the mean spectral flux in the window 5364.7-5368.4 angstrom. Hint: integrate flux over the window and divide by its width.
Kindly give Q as 9.35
